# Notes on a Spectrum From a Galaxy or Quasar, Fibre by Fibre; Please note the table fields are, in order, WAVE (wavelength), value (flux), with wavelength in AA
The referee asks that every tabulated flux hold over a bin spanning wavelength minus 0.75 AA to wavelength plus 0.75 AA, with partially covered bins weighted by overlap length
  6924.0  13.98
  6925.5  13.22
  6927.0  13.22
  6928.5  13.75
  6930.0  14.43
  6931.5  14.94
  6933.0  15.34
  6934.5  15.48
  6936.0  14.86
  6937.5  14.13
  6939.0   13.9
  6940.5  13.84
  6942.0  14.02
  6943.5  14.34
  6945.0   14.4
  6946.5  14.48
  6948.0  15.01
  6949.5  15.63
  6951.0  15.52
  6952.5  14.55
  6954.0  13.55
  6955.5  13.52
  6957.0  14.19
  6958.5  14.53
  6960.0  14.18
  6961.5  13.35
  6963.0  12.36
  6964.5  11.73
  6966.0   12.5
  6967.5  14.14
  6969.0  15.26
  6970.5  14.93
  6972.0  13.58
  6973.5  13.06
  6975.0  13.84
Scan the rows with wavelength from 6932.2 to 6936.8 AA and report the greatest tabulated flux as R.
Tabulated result 15.48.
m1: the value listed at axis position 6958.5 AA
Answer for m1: 14.53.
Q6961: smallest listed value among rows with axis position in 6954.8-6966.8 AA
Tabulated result 11.73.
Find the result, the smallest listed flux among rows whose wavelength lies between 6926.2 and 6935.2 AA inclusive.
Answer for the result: 13.22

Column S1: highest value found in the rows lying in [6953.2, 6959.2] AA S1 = 14.53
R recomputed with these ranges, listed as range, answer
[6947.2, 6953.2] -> 15.63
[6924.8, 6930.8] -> 14.43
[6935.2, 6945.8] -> 14.86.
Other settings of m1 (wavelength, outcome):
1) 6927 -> 13.22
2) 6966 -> 12.5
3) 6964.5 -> 11.73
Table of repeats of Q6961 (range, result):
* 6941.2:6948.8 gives 14.02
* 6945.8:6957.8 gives 13.52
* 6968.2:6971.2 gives 14.93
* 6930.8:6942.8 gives 13.84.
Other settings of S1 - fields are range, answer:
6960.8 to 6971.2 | 15.26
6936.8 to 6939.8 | 14.13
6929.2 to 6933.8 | 15.34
